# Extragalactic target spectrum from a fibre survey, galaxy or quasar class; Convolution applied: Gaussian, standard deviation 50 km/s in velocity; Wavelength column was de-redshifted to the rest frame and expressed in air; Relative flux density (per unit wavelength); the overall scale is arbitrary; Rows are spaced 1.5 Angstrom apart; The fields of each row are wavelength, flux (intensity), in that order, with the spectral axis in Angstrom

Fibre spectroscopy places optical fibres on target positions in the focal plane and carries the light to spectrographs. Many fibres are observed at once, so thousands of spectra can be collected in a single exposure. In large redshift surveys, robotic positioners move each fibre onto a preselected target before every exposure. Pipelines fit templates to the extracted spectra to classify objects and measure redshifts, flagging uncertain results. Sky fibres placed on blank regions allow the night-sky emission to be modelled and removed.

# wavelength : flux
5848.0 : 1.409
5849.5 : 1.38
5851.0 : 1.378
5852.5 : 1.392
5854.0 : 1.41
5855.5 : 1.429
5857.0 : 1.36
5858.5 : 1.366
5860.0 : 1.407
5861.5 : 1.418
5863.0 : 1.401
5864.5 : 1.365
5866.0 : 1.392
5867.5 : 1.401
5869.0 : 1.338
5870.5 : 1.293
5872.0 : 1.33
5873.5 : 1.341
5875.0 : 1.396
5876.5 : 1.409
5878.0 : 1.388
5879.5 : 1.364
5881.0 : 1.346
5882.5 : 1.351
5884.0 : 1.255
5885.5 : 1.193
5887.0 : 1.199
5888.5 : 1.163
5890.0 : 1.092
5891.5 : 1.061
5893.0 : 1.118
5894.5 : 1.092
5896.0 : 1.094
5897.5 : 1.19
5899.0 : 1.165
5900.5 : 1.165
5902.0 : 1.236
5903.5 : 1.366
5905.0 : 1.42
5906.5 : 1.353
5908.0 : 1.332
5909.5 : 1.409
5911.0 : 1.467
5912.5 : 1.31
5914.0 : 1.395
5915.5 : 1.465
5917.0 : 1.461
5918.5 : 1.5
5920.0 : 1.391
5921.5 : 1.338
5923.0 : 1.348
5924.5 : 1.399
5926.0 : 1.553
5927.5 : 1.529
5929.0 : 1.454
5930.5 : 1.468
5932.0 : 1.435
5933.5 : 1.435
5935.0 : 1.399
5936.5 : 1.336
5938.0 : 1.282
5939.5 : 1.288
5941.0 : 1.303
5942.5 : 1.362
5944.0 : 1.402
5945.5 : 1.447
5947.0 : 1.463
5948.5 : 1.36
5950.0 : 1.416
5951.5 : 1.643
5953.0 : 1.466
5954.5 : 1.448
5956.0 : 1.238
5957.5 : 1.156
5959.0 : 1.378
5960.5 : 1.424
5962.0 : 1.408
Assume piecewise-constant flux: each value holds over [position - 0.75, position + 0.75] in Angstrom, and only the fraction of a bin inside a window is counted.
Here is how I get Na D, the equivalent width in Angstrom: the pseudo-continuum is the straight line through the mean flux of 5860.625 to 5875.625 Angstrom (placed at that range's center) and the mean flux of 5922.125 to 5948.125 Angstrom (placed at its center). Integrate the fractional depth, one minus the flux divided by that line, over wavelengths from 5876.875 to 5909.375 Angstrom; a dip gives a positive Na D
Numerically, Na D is 3.3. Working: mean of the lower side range 1.37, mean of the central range 1.24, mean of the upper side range 1.41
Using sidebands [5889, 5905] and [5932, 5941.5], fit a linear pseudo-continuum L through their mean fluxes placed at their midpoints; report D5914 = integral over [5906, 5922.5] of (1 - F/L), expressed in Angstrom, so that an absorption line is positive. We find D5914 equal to -2.0 Angstrom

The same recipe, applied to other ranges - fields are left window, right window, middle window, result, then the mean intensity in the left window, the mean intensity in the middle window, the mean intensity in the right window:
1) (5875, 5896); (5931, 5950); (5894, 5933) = -1.55 Angstrom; 1.23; 1.36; 1.38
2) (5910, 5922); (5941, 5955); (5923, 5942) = 0.32 Angstrom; 1.42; 1.4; 1.44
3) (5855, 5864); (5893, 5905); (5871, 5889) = -0.28 Angstrom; 1.4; 1.31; 1.2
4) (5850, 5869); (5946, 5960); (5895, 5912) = 1.29 Angstrom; 1.39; 1.29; 1.4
